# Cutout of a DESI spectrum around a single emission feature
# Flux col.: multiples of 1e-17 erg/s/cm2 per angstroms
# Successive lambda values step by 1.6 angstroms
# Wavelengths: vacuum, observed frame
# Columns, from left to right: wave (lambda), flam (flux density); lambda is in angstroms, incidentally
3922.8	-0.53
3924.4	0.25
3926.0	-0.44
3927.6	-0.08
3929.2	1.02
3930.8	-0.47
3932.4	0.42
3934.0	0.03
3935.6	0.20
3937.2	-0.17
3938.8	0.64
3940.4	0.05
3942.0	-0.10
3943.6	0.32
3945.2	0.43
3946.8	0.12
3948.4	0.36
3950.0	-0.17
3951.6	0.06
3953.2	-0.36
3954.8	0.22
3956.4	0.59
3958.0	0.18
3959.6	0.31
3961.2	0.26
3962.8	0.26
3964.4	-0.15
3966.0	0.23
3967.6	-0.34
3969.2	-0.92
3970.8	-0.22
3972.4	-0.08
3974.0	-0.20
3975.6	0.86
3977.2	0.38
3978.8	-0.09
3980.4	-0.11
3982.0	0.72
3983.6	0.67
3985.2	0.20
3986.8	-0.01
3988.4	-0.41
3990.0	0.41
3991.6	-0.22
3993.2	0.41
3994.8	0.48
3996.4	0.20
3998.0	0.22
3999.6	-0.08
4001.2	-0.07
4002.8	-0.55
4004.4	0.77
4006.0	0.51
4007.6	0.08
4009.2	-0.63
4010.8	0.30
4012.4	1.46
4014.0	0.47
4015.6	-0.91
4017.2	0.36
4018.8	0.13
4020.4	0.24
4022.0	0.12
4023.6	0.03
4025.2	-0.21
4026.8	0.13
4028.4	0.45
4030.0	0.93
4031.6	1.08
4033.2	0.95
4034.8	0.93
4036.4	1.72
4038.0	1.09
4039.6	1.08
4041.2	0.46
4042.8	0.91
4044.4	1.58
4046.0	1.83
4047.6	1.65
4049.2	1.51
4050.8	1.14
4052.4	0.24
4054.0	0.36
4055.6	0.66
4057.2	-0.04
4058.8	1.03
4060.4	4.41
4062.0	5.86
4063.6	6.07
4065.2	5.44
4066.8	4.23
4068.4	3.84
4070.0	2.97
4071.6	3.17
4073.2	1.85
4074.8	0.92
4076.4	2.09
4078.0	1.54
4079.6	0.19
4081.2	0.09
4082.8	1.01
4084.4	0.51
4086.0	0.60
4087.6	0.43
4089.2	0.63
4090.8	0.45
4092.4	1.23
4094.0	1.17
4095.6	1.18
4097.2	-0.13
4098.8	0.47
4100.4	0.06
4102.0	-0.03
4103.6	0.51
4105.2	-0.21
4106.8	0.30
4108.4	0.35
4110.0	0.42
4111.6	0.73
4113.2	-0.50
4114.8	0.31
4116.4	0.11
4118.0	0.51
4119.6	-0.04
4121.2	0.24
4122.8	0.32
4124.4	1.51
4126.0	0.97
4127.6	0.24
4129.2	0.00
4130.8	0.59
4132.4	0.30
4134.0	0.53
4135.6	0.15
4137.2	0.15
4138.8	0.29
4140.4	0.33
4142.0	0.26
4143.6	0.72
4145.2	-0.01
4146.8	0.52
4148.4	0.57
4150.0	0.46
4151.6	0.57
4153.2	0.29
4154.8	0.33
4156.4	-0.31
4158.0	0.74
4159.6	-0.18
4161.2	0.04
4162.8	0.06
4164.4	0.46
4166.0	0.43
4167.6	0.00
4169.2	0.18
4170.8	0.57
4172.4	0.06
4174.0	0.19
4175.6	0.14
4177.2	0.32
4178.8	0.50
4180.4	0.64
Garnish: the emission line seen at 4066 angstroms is Lyman alpha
